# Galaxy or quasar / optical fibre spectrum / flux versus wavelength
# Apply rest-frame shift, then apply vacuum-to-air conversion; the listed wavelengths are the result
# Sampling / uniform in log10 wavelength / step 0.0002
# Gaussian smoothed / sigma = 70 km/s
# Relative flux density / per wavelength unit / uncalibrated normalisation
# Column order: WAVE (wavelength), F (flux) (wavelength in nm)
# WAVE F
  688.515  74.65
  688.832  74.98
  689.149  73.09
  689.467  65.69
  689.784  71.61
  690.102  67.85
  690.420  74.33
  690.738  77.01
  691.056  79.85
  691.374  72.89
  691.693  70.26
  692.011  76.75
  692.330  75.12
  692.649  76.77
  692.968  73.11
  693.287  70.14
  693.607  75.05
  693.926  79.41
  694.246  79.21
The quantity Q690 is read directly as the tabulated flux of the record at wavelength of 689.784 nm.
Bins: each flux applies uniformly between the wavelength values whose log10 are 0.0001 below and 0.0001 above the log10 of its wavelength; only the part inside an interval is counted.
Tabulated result 71.61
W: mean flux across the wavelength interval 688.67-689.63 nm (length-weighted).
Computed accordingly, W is 71.3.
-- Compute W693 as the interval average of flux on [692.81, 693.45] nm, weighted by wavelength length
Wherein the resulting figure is 71.6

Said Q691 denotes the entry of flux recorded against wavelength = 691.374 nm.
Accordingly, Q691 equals 72.89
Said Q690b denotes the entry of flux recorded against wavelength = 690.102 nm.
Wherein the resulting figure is 67.85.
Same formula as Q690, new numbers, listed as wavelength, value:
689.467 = 65.69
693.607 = 75.05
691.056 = 79.85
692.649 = 76.77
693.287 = 70.14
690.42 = 74.33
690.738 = 77.01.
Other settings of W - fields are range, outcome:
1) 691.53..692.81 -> 74.7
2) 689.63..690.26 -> 69.7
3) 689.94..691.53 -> 74.4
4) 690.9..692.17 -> 74.9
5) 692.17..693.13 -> 75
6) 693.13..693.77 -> 72.6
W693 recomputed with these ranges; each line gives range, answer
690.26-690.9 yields 75.7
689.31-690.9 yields 71.3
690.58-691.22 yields 78.4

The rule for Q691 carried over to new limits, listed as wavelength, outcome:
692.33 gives 75.12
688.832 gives 74.98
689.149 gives 73.09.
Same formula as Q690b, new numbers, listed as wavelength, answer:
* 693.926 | 79.41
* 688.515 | 74.65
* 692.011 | 76.75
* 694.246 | 79.21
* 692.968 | 73.11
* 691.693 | 70.26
